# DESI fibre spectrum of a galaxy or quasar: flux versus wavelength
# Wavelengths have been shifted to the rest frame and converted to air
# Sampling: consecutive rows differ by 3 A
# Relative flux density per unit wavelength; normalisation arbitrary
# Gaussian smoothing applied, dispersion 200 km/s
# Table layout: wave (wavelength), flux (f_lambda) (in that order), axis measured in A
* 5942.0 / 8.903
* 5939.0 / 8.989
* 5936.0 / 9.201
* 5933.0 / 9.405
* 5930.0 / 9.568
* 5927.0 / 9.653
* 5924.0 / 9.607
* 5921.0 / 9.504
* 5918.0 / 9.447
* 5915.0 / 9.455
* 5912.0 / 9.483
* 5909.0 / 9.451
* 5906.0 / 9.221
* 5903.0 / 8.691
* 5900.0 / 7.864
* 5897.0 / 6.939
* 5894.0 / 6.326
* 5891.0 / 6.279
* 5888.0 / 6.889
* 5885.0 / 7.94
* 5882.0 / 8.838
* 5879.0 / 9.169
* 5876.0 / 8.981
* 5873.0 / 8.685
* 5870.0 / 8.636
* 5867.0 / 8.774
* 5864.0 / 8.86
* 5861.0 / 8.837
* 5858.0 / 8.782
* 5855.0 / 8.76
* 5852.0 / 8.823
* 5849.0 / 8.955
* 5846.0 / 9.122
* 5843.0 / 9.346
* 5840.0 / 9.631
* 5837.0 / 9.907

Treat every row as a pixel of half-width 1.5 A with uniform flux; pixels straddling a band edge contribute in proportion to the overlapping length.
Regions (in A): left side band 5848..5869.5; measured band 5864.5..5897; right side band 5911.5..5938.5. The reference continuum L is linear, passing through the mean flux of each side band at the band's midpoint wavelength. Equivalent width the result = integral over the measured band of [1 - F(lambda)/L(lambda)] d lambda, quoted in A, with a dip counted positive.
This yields 3.6 A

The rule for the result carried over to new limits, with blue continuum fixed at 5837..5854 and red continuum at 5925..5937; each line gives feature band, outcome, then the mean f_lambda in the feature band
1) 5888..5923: 3.8 A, 8.37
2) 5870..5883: 0.6 A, 8.89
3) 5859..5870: 0.6 A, 8.8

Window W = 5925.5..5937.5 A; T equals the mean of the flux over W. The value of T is 9.46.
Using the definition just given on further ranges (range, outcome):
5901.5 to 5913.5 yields 9.21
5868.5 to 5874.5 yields 8.66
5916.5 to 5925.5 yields 9.52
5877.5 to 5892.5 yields 7.82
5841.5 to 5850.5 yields 9.14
